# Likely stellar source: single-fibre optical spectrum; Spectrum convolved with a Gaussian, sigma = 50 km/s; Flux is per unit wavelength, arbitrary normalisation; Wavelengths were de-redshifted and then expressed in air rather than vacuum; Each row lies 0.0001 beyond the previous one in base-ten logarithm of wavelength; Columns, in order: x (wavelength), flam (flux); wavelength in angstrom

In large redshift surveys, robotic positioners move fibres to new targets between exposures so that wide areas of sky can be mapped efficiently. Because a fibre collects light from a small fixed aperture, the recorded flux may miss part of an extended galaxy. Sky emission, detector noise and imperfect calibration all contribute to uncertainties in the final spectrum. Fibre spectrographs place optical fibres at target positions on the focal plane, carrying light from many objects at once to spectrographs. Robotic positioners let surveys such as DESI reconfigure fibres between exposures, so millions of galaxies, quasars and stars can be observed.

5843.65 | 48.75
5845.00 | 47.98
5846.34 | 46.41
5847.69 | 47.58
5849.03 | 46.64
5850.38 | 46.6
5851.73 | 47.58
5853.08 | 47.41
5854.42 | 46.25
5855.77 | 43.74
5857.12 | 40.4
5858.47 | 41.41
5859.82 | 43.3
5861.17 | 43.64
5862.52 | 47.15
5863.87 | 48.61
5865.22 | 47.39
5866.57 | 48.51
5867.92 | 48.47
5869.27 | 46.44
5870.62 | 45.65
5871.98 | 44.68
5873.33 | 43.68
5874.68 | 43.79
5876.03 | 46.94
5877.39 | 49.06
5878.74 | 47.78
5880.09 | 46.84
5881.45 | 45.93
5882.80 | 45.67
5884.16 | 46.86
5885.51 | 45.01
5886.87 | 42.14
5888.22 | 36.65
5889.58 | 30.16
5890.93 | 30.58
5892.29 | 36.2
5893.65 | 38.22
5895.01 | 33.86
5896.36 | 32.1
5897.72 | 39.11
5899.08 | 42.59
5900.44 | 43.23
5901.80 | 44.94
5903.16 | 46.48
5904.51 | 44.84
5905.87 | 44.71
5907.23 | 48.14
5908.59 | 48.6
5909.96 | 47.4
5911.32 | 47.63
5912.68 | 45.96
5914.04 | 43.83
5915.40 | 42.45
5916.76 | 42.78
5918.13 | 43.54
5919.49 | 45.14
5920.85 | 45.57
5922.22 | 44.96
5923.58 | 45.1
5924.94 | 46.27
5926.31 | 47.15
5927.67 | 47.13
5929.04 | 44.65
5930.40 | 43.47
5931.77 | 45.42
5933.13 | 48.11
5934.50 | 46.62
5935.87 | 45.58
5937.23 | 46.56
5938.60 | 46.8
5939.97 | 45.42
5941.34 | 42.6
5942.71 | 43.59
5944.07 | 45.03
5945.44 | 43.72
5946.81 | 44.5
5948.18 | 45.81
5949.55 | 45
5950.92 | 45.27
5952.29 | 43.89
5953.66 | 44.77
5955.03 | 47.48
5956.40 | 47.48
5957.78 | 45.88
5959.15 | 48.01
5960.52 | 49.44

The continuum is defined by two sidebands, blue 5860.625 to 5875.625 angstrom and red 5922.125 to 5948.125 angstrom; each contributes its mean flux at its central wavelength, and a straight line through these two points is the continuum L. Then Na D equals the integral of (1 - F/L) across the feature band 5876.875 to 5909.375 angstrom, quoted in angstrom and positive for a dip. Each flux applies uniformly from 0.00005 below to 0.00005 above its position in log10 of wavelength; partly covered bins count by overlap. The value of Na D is 2.75 angstrom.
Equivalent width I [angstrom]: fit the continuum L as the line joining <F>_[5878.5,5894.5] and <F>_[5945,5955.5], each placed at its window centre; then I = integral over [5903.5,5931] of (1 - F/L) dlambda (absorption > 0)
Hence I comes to -1.7 angstrom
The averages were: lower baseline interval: 40.7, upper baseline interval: 45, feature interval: 45.5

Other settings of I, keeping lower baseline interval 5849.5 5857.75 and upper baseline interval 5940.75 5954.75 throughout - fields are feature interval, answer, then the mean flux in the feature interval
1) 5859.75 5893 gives 0.8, 44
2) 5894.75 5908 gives 0.8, 42.3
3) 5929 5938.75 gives -0.3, 46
